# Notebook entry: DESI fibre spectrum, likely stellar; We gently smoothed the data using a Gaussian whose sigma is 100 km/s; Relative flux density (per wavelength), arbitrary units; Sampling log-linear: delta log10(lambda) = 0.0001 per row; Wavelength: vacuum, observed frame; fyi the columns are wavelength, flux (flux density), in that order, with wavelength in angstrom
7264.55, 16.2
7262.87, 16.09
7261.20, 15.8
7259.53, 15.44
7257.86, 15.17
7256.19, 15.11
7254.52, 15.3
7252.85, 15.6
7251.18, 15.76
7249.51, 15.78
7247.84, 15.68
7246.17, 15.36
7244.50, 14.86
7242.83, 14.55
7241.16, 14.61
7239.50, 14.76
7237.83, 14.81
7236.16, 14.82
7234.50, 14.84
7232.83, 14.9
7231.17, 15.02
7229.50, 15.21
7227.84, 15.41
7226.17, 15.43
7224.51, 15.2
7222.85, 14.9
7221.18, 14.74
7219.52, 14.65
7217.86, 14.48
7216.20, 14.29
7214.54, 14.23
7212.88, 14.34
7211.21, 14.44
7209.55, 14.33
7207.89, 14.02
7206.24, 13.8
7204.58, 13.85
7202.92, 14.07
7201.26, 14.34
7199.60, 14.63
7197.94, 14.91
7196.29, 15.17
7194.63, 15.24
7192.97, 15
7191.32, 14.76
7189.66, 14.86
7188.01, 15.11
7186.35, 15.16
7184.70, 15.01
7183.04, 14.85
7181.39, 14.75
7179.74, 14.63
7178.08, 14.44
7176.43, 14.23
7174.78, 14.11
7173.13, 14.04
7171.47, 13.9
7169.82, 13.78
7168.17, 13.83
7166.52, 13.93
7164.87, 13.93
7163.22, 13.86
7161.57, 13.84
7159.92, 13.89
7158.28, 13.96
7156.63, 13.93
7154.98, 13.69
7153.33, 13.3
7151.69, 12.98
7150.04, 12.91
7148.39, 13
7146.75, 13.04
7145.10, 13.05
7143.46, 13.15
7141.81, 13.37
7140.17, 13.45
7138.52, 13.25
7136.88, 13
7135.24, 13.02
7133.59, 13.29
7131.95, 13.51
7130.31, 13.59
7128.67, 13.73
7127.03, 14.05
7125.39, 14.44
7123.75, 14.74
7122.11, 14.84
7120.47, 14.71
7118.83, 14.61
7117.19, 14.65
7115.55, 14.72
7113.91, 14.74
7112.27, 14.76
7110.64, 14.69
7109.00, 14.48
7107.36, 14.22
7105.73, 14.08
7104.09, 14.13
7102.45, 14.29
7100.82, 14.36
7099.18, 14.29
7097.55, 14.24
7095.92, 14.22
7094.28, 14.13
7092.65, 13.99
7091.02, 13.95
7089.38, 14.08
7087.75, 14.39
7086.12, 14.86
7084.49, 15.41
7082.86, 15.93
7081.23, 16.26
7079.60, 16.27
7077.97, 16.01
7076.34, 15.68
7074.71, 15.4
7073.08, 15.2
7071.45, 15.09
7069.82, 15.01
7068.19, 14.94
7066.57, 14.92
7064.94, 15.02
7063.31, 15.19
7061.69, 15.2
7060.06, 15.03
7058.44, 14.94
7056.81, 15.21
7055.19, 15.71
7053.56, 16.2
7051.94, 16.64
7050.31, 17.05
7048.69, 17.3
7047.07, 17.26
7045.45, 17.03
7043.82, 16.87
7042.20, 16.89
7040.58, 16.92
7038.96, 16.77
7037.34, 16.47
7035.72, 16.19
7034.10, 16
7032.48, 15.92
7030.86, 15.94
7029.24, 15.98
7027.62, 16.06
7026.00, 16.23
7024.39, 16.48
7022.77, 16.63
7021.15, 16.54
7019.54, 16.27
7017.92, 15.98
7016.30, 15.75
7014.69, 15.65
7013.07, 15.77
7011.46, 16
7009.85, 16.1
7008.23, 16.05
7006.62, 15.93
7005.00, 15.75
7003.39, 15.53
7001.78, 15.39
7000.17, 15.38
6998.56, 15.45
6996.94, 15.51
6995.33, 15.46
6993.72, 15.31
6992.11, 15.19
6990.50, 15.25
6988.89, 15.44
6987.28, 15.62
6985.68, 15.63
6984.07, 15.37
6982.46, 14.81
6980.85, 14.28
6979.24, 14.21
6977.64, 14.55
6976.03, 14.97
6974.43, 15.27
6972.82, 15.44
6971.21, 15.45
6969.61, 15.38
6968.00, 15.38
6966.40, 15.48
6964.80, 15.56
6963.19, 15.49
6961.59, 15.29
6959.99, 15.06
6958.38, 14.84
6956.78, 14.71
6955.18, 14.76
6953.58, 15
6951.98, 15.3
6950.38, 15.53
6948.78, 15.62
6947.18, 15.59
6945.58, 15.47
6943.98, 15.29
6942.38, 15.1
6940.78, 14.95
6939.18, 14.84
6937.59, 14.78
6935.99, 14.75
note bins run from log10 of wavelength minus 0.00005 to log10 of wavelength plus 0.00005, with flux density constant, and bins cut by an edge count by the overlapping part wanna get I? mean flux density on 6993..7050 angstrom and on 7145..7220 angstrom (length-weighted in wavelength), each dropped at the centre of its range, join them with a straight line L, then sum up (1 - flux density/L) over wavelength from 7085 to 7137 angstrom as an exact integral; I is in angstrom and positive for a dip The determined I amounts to 2.86 angstrom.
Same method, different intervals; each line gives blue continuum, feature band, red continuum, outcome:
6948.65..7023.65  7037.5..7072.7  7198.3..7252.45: -1.7 angstrom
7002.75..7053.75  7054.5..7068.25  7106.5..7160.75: 0.4 angstrom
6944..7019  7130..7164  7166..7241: 3.3 angstrom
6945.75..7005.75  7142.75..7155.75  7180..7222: 1.4 angstrom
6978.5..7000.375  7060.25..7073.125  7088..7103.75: -0.5 angstrom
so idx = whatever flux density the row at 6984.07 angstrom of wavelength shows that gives 15.37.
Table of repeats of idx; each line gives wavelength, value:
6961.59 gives 15.29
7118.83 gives 14.61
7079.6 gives 16.27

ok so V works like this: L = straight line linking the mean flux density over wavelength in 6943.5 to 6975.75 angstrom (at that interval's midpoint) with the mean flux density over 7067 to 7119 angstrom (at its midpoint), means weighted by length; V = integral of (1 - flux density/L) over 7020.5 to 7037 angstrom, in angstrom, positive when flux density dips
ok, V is -1.3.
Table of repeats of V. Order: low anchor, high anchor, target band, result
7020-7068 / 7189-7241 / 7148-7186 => 2.82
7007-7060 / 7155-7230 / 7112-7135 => 1.47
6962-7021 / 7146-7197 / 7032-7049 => -1.78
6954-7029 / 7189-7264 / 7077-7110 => 1.21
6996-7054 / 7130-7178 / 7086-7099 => 0.55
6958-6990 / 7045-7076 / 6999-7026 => -0.96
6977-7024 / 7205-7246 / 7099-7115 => 0.78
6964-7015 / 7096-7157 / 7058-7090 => -1.72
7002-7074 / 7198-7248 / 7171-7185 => 0.52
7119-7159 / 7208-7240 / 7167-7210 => -0.65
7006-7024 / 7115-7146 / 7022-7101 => -2.37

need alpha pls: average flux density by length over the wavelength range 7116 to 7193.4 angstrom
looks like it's 14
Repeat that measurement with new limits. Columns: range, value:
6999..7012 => 15.8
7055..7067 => 15.1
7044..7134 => 15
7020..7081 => 16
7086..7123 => 14.4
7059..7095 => 15.1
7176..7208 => 14.7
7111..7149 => 13.9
